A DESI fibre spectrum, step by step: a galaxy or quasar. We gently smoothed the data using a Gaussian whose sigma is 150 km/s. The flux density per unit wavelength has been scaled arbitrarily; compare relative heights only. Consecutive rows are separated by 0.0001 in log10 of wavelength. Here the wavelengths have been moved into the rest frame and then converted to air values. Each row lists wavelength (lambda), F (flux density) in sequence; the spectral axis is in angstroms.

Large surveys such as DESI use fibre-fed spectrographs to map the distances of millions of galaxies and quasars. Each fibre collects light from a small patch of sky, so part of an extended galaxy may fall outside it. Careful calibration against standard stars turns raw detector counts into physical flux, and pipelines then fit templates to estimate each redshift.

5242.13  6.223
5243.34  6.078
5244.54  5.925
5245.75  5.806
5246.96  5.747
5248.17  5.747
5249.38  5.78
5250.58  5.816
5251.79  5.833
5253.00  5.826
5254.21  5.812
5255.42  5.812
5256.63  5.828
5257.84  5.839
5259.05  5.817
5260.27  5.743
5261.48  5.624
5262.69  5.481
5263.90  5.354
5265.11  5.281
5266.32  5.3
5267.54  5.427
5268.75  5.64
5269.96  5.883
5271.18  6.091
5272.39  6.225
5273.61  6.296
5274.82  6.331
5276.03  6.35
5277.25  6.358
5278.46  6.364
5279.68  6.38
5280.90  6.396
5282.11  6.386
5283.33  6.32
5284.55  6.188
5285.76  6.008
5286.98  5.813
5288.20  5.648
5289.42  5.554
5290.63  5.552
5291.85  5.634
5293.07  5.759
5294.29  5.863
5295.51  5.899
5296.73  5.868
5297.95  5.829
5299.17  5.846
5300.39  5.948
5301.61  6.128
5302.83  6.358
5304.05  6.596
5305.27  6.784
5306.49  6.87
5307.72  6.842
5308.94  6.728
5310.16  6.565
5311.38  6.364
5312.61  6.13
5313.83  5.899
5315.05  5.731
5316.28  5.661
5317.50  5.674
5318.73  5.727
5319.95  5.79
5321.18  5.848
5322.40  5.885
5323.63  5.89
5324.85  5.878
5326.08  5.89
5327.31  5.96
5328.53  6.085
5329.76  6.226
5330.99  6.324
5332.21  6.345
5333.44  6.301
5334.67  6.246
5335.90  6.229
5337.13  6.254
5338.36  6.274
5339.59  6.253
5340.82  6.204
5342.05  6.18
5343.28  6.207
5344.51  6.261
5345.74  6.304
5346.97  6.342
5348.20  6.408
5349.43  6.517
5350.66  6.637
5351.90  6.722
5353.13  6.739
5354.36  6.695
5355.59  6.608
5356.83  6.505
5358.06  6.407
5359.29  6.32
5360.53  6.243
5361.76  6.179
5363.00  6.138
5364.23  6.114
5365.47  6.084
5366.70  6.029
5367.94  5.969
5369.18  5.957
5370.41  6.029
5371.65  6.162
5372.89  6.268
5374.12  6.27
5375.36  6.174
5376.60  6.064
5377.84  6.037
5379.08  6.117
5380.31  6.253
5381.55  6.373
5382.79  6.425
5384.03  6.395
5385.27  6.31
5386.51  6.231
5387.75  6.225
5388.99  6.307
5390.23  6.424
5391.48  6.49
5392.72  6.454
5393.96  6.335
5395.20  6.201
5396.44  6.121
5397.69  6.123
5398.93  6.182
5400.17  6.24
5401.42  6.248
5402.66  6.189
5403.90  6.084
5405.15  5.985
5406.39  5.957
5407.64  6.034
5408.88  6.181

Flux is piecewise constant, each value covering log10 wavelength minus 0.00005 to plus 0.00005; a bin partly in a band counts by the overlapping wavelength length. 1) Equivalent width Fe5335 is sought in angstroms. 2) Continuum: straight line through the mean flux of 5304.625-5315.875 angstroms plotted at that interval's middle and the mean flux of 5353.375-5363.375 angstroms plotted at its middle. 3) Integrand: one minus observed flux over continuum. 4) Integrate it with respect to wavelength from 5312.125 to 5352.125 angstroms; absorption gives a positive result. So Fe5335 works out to 1.8 angstroms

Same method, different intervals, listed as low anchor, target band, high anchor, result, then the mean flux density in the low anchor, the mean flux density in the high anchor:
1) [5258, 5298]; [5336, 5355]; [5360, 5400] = -0.91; 5.9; 6.21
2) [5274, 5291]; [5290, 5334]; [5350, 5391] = 0.77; 6.13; 6.29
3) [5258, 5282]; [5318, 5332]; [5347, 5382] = 0.39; 5.92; 6.29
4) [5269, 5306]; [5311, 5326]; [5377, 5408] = 0.64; 6.09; 6.23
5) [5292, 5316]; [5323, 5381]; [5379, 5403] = 0.04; 6.19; 6.29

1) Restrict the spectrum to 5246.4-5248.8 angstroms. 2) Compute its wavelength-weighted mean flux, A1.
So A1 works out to 5.74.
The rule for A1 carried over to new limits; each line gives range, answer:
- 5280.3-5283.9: 6.37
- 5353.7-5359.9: 6.52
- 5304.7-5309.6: 6.8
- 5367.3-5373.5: 6.07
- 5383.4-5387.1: 6.31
